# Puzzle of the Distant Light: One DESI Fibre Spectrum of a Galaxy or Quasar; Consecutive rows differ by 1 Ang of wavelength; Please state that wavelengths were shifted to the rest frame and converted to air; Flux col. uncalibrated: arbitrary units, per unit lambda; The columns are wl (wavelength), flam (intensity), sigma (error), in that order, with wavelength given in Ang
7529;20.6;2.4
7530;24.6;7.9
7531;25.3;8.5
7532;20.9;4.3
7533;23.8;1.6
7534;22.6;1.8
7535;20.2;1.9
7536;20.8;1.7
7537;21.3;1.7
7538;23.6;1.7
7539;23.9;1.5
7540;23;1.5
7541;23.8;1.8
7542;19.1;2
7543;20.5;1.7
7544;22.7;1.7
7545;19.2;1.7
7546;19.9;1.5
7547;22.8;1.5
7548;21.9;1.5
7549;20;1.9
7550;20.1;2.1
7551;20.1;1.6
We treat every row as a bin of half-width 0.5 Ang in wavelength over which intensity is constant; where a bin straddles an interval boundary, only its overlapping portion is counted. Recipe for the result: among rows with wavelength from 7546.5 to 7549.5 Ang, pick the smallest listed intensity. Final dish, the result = 20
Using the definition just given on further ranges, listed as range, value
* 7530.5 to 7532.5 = 20.9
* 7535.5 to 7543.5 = 19.1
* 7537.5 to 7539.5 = 23.6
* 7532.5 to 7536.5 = 20.2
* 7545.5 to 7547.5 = 19.9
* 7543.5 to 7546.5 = 19.2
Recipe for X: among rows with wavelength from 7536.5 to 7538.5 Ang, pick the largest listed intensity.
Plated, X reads 23.6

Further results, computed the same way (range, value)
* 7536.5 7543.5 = 23.9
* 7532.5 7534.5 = 23.8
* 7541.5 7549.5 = 22.8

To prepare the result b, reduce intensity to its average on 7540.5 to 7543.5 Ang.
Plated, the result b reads 21.1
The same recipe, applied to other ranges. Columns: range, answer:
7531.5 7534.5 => 22.4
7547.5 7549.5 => 20.9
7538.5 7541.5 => 23.6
